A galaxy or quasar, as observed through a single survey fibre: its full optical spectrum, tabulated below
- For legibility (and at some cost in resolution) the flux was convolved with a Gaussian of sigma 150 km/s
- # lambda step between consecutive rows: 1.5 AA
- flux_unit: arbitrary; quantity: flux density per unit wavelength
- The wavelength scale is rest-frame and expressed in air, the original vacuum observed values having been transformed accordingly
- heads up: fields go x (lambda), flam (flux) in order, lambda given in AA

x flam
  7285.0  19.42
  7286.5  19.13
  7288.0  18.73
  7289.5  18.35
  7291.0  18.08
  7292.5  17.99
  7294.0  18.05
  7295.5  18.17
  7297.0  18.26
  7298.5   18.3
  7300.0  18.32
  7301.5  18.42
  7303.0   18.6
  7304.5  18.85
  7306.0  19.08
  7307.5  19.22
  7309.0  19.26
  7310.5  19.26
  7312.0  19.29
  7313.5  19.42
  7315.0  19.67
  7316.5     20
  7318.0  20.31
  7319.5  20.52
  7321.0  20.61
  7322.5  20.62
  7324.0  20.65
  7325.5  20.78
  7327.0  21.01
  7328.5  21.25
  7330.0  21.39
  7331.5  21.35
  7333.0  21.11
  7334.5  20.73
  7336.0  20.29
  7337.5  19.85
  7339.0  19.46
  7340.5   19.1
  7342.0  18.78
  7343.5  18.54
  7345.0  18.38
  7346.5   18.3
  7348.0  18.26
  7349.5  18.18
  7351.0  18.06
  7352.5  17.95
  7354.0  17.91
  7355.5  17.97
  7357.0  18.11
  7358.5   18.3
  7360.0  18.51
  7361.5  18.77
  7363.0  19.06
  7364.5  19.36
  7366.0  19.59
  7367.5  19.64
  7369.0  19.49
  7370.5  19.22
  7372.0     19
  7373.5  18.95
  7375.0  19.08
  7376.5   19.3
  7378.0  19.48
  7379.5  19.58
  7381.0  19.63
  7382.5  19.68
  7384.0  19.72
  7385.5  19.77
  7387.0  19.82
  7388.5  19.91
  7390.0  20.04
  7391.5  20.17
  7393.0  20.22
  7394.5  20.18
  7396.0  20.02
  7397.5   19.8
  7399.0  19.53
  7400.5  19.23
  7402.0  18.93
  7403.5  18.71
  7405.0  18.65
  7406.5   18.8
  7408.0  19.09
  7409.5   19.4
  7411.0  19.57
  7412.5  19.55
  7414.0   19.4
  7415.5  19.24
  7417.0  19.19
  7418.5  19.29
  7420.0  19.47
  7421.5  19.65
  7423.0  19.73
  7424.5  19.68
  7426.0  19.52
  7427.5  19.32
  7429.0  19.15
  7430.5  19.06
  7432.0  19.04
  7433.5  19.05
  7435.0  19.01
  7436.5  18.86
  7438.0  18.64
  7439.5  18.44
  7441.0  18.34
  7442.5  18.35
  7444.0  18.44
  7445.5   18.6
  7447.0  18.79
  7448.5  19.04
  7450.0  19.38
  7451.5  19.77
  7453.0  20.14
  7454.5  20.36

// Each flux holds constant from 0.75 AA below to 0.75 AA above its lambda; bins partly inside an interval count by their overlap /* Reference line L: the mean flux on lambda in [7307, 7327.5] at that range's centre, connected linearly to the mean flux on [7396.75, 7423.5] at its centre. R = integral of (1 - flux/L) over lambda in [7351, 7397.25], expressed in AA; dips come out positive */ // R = 0.7 AA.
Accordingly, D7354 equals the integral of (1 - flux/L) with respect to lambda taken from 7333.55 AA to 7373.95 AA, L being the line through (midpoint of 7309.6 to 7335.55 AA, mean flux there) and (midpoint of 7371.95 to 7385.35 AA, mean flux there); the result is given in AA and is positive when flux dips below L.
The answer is 2.01 AA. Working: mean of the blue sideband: 20.5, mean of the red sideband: 19.4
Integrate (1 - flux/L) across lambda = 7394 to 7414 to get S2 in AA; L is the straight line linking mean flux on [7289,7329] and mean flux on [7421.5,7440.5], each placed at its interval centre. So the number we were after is -0.2 AA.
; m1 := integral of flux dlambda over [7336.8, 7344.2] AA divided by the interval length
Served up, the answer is 19.1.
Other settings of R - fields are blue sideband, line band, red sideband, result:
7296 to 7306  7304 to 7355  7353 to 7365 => -3.2 AA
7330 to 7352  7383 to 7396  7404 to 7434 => -0.4 AA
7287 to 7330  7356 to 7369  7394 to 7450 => 0.2 AA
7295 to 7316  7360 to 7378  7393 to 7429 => 0.0 AA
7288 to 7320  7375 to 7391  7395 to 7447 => -0.5 AA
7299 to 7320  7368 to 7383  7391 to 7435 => 0.0 AA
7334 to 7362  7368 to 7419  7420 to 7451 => -1.6 AA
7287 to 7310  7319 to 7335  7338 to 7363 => -2.1 AA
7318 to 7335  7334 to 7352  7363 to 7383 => 1.2 AA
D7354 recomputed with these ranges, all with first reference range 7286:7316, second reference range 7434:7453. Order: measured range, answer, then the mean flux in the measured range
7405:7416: -0.25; 19.3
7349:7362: 0.41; 18.2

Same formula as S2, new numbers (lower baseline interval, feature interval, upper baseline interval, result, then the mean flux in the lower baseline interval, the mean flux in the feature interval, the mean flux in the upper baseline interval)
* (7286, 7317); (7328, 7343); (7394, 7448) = -1.1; 18.8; 20.3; 19.2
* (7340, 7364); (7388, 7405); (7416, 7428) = -0.5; 18.4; 19.7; 19.5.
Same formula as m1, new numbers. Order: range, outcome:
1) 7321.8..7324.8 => 20.6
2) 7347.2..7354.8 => 18.1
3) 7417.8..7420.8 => 19.4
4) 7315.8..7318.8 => 20.2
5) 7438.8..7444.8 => 18.4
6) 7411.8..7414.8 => 19.5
